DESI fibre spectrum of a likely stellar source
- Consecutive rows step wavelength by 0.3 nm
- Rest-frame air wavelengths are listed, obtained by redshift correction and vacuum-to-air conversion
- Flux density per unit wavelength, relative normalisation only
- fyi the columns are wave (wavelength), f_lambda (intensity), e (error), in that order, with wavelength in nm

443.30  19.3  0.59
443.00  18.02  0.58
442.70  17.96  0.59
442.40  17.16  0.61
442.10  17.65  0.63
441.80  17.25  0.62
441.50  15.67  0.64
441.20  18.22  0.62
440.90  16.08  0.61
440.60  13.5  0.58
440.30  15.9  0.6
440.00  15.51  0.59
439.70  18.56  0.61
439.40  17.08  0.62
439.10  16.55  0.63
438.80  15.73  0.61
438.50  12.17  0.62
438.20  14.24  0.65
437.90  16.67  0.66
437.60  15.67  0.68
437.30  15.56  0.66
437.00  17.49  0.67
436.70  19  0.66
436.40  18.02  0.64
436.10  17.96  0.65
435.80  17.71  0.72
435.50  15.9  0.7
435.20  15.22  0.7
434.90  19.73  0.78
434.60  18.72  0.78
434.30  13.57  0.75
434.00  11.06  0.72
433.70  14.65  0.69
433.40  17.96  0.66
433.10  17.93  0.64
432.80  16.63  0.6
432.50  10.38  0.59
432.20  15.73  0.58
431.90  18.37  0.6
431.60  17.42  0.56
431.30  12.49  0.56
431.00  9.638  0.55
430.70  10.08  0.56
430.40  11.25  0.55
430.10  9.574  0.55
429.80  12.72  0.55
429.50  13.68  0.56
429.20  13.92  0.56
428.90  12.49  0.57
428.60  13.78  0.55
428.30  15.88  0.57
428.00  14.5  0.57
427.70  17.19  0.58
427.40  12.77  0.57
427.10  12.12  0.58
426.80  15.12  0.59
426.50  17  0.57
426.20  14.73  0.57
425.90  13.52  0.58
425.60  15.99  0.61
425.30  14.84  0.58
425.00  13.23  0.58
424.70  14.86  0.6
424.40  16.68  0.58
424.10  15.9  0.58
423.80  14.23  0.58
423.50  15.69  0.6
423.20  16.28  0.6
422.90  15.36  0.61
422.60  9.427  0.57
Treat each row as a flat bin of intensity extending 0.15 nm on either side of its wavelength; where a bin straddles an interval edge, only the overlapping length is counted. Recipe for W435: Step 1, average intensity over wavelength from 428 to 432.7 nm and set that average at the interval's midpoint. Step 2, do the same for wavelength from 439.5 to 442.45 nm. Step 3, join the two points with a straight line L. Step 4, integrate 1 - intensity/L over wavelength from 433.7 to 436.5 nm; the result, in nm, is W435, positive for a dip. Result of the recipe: -0.30 nm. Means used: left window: 13.2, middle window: 16.3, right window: 16.5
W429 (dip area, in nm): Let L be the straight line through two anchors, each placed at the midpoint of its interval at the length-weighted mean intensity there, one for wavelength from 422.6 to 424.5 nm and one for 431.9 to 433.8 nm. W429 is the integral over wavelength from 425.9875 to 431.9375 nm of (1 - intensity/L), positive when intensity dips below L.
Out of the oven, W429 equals 0.720 nm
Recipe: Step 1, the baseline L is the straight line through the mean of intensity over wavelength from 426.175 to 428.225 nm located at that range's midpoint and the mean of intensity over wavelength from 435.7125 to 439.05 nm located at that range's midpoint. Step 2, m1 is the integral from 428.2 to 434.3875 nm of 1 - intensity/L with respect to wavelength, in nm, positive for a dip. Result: 0.68 nm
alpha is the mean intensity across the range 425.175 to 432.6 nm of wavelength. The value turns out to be 13.8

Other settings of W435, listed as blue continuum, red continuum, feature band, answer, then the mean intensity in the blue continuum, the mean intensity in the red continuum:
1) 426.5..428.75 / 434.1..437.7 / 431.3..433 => 0.05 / 14.6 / 17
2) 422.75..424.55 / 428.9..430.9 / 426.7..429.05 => -0.20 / 15.7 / 11.9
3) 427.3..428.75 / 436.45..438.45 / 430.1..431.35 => 0.39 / 14.9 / 16.3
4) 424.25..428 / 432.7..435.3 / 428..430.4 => 0.35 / 14.8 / 16.2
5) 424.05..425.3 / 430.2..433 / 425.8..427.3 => 0.02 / 15.1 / 13.6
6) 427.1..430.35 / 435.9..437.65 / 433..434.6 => 0.06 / 13.5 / 17.4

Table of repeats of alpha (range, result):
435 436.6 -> 17.1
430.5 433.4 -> 14.4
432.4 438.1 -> 16.3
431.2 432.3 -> 16.2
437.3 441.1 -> 15.7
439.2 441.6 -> 16.3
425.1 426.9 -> 15.1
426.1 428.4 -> 14.9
